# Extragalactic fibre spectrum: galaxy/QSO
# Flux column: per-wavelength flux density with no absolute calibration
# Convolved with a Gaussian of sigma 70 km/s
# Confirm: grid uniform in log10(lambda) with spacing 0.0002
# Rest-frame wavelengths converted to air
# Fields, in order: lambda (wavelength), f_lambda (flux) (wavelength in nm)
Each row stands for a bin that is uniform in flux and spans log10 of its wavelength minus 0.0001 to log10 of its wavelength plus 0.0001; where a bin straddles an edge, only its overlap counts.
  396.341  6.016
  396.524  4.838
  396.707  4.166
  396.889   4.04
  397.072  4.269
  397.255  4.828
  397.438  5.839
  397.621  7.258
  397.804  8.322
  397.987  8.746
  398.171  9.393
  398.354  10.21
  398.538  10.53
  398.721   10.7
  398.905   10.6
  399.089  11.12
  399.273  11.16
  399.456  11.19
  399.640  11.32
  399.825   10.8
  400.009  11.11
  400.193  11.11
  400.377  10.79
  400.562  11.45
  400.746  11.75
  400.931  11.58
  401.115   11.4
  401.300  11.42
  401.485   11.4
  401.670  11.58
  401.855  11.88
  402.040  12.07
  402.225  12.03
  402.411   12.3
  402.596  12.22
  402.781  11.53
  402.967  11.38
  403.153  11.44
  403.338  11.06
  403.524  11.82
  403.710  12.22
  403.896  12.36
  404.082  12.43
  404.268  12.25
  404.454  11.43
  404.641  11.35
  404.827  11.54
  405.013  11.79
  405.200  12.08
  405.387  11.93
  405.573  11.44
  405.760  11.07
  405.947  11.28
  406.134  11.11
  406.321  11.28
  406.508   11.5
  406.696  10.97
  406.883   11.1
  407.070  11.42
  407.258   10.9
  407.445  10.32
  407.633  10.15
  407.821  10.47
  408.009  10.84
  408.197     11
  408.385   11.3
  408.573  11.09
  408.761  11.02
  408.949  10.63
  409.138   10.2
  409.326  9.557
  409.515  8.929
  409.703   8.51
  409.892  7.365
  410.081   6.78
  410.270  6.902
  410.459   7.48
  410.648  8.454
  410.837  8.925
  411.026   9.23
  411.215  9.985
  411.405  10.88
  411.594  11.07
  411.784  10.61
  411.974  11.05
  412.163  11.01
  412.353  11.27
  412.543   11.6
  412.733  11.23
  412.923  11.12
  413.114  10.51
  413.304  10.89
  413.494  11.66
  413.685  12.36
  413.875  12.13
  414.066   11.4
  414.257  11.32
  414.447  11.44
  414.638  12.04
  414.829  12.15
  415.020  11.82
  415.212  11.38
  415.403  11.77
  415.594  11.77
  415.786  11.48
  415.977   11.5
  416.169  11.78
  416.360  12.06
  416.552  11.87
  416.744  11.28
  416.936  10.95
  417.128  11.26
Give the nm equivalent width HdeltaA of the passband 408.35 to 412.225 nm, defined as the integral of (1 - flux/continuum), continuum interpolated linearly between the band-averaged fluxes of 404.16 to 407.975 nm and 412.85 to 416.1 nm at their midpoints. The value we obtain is 0.64 nm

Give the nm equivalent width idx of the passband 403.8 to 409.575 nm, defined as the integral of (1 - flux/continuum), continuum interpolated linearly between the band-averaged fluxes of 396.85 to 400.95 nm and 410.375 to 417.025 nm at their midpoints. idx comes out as -0.45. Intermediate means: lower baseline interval 9.52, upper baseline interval 11.1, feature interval 11.1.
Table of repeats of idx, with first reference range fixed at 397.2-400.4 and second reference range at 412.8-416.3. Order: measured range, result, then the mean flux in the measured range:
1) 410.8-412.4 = 0.11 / 10.5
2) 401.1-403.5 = -0.36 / 11.7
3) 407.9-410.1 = 0.21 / 9.87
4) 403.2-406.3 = -0.37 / 11.7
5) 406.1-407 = -0.05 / 11.2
